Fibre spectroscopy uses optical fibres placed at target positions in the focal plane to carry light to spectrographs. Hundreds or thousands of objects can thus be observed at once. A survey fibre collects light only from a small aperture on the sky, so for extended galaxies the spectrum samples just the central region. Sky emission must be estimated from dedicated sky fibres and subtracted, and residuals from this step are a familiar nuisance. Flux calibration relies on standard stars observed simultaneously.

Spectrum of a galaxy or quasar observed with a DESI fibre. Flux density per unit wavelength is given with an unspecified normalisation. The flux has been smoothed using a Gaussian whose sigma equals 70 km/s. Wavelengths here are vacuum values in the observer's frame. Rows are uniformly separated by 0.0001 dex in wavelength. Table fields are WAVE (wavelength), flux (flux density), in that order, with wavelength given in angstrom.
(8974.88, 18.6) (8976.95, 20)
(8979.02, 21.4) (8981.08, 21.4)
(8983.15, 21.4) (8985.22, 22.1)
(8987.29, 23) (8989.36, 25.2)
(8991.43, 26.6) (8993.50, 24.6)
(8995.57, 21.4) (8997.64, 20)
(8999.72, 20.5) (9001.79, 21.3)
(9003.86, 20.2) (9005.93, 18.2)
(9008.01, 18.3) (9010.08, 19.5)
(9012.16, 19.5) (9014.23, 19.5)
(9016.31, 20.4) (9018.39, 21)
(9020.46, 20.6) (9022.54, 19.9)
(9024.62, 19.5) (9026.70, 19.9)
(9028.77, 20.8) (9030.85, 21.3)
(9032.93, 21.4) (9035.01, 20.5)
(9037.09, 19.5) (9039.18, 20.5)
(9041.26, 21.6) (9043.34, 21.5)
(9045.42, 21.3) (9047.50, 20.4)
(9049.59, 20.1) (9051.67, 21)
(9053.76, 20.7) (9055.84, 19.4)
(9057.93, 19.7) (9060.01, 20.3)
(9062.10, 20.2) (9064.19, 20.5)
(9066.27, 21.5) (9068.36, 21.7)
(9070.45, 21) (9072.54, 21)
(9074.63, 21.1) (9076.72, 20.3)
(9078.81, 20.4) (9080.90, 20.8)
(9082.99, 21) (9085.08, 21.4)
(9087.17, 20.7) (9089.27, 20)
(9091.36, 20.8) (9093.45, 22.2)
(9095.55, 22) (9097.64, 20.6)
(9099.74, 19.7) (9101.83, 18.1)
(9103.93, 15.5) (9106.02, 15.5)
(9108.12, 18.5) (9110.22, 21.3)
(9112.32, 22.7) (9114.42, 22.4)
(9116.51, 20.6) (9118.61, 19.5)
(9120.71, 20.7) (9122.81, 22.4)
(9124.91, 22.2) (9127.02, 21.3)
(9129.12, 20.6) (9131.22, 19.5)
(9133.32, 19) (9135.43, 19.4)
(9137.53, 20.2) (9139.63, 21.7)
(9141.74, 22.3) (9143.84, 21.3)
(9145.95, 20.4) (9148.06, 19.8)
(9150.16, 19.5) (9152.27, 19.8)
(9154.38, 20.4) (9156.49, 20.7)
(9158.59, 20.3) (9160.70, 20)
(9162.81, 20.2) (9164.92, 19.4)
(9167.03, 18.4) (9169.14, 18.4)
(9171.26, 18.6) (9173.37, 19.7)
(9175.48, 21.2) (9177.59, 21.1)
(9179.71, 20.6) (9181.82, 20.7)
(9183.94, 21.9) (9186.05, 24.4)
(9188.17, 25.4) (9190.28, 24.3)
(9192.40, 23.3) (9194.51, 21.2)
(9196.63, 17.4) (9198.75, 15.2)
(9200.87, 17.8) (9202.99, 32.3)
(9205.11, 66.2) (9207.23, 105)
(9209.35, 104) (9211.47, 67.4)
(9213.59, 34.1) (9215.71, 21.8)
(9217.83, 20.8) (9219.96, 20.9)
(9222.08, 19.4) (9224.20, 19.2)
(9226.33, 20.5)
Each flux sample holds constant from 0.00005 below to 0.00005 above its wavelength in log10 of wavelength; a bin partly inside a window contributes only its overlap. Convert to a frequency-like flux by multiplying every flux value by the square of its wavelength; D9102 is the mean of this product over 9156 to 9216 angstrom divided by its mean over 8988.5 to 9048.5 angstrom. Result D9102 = 1.53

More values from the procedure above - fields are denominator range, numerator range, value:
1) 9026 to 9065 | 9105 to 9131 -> 1.02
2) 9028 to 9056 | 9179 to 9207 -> 1.39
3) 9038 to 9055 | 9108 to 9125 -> 1.03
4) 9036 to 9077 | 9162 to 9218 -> 1.57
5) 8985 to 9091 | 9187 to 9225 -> 1.82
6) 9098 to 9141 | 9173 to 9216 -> 1.78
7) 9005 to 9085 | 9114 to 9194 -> 1.04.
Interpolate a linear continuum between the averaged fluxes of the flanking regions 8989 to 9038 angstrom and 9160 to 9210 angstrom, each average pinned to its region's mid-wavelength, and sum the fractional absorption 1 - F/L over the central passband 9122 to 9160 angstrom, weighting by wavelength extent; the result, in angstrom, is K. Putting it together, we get 9.2 angstrom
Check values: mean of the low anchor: 20.8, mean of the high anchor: 29.3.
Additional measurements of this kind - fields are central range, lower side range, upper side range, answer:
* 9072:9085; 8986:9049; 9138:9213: 1.6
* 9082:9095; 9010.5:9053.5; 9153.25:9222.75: 1.4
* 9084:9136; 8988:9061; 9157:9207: 5.5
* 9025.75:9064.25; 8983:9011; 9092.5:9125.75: 0.8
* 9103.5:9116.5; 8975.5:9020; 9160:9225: 3.3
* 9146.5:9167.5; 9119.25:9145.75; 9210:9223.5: 3.8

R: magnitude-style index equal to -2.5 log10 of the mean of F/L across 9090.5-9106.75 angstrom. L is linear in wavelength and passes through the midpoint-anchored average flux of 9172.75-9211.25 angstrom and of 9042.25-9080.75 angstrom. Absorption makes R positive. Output 0.26 mag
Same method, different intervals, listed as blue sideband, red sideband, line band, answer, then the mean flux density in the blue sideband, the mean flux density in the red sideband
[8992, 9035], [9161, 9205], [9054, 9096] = 0.01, 20.5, 22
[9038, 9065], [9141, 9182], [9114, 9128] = -0.05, 20.5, 20.1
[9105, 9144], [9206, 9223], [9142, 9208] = 0.45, 20.6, 49.6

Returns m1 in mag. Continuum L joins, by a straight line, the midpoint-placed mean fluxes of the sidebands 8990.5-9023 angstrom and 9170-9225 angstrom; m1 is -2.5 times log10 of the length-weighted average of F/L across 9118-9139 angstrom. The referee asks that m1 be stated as 0.33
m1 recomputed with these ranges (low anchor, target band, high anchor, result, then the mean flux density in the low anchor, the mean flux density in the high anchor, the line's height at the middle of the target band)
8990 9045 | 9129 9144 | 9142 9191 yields 0.01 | 20.7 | 20.7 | 20.7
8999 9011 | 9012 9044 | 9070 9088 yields -0.02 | 19.7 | 20.9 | 20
